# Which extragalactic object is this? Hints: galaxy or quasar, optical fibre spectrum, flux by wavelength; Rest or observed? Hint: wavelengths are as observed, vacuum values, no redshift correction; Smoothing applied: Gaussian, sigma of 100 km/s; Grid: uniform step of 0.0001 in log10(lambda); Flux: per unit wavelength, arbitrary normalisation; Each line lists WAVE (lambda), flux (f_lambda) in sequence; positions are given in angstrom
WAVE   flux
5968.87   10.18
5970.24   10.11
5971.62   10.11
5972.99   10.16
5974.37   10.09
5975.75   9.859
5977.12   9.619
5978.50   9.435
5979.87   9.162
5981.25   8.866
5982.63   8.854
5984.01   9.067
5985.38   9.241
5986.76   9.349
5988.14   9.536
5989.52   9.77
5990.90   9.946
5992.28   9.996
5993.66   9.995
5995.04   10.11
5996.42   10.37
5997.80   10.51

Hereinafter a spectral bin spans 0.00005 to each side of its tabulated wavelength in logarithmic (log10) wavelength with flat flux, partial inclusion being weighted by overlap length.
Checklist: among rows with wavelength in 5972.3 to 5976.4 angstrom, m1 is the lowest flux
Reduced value 9.859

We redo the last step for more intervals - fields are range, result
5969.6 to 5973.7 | 10.11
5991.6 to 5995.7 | 9.995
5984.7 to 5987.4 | 9.241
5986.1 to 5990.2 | 9.349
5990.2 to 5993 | 9.946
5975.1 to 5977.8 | 9.619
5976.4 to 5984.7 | 8.854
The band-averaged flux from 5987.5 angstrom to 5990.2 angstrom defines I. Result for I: 9.65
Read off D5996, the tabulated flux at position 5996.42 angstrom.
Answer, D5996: 10.37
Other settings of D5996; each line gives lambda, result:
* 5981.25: 8.866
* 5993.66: 9.995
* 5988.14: 9.536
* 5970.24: 10.11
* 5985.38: 9.241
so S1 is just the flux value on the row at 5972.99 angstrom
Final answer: 10.16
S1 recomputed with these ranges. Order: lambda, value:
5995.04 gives 10.11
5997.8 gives 10.51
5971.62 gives 10.11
